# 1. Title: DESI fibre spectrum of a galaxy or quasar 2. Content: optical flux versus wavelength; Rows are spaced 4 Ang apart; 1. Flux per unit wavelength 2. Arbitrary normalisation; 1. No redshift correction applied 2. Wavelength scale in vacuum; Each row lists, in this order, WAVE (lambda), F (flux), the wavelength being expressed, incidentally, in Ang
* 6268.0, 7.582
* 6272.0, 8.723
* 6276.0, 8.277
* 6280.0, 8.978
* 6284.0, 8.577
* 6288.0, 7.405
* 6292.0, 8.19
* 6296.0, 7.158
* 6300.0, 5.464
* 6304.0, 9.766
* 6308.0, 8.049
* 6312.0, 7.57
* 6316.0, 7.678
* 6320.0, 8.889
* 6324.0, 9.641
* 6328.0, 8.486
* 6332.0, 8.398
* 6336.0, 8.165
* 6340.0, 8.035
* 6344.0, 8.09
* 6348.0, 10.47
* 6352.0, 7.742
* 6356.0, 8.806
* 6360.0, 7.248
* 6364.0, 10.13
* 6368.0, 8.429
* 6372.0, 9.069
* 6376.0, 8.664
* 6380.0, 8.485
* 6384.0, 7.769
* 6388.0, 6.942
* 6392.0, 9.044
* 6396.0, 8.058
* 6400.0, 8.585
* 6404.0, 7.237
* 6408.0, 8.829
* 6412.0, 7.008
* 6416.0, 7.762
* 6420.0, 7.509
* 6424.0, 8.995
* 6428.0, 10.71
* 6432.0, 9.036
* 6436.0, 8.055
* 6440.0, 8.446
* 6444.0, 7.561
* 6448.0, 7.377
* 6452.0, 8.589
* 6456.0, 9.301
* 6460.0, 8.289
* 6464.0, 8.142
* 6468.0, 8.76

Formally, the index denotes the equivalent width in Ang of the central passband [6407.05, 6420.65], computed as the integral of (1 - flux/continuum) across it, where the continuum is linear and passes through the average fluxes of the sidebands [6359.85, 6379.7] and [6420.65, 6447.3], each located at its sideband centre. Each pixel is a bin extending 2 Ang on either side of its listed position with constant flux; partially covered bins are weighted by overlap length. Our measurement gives 1.55 Ang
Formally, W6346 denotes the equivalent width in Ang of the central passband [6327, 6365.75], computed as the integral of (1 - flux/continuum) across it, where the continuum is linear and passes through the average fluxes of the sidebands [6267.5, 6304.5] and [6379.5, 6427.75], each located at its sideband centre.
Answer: -2.5 Ang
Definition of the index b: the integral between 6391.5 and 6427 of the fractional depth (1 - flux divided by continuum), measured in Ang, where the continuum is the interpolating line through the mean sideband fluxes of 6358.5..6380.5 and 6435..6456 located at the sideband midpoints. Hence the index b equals 1.1 Ang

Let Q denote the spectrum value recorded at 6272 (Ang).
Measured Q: 8.723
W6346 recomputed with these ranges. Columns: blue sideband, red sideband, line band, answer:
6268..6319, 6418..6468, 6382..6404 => 0.88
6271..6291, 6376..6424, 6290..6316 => 1.88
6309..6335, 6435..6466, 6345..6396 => -1.17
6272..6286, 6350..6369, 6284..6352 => 2.69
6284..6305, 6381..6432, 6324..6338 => -1.32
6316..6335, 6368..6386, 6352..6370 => 0.00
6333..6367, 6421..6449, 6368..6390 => 0.96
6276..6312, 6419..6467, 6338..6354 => -0.86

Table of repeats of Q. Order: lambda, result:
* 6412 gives 7.008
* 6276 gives 8.277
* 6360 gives 7.248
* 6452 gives 8.589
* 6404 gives 7.237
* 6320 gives 8.889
